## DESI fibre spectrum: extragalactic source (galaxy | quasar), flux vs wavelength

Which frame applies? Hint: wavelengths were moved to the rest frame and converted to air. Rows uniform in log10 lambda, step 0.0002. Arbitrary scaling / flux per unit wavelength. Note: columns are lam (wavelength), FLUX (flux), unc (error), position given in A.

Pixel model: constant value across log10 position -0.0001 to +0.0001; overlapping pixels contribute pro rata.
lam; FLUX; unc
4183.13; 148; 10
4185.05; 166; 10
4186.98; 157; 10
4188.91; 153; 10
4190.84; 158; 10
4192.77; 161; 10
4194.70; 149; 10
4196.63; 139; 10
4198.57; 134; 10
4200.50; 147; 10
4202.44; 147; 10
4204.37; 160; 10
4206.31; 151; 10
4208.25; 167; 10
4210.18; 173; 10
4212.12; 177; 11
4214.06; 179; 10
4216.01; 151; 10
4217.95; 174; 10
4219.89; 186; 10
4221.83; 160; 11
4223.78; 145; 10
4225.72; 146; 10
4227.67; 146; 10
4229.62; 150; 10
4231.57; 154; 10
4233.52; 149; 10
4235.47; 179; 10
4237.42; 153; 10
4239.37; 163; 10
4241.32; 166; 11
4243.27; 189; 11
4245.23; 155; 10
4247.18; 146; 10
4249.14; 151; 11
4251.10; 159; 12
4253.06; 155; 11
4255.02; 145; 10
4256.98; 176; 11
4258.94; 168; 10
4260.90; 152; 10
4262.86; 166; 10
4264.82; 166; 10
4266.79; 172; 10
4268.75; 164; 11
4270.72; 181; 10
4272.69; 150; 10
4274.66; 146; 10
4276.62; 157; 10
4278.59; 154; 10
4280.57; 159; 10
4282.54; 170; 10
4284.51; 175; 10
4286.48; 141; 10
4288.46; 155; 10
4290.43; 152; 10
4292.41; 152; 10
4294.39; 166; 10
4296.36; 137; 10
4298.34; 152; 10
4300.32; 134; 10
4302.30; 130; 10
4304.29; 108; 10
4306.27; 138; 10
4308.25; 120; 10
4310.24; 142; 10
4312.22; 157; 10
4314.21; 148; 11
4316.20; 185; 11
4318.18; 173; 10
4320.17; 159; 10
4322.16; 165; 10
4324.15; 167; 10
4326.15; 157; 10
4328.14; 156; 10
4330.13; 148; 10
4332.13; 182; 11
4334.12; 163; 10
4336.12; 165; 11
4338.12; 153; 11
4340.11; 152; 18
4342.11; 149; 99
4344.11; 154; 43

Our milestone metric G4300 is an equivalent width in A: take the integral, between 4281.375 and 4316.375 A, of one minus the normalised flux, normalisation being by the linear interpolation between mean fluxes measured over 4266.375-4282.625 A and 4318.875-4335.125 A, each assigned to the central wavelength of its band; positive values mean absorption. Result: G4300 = 3.10 A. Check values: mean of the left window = 161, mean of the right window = 162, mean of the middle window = 147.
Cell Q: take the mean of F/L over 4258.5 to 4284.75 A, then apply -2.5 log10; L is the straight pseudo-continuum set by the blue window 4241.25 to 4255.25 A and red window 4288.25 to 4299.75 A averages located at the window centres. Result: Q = -0.05 mag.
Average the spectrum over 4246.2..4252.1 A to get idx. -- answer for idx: 152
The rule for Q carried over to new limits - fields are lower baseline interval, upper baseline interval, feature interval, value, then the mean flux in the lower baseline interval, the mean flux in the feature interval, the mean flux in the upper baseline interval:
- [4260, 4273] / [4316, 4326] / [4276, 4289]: 0.05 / 165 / 159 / 168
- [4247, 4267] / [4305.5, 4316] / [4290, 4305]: 0.05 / 160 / 142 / 144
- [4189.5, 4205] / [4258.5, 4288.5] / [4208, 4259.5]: -0.05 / 149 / 161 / 161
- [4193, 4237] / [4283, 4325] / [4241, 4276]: -0.05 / 157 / 161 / 151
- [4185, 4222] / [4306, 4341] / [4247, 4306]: 0.03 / 159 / 155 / 158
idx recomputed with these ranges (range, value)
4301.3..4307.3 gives 125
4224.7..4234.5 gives 149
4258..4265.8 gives 163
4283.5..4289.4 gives 157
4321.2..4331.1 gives 159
